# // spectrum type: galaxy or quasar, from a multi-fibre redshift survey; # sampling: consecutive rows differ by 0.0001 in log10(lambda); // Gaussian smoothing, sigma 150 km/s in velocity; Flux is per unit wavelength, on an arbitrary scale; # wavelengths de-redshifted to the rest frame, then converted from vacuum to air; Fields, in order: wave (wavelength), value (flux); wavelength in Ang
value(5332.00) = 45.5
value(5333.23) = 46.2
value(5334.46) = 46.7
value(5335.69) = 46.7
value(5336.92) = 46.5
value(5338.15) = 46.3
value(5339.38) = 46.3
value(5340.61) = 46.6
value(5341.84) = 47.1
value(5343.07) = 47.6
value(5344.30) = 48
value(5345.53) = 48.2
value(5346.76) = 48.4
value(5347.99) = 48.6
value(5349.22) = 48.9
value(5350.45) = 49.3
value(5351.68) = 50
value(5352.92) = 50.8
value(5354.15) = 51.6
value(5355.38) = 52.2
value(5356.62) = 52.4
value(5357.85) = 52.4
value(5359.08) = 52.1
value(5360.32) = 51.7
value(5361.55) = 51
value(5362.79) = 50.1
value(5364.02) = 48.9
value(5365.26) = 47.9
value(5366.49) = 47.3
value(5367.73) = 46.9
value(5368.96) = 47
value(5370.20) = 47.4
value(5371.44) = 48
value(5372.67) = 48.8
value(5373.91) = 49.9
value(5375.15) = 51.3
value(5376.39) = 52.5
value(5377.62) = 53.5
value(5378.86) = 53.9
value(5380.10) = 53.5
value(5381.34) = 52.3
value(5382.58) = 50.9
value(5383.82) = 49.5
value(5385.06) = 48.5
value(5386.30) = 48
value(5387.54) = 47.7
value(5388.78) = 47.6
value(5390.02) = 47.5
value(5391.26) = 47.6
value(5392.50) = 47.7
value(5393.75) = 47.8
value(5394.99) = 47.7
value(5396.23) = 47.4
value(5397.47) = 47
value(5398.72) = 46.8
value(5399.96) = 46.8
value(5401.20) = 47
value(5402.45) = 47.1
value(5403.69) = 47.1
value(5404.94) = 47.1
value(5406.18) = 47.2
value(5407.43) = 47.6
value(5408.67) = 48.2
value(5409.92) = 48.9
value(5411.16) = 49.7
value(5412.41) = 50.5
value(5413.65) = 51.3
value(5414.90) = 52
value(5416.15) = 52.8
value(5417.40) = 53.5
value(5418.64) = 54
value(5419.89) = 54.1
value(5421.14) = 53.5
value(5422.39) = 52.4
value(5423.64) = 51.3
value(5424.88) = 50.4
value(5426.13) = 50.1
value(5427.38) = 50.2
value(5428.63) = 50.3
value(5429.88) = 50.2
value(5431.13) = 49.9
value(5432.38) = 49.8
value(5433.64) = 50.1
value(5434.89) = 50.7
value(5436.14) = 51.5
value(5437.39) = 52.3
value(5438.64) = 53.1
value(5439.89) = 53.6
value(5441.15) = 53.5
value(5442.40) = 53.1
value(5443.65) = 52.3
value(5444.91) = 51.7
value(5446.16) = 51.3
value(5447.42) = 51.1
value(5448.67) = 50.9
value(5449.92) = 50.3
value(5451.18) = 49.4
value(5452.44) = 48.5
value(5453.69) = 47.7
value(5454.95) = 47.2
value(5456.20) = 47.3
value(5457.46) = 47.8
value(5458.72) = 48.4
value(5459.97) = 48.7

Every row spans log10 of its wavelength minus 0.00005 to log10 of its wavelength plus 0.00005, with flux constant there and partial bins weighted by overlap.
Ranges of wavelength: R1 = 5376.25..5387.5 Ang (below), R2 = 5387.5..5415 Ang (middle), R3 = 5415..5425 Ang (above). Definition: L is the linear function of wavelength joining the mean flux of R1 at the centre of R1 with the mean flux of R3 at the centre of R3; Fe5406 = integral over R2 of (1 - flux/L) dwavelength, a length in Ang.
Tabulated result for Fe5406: 2.1 Ang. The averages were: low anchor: 51.2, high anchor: 52.8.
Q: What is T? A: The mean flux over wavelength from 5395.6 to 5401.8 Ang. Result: 47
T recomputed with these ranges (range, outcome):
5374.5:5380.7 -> 52.9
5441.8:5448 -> 51.9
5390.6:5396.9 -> 47.6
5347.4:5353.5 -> 49.5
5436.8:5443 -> 53.1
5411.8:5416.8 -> 51.6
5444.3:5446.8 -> 51.5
